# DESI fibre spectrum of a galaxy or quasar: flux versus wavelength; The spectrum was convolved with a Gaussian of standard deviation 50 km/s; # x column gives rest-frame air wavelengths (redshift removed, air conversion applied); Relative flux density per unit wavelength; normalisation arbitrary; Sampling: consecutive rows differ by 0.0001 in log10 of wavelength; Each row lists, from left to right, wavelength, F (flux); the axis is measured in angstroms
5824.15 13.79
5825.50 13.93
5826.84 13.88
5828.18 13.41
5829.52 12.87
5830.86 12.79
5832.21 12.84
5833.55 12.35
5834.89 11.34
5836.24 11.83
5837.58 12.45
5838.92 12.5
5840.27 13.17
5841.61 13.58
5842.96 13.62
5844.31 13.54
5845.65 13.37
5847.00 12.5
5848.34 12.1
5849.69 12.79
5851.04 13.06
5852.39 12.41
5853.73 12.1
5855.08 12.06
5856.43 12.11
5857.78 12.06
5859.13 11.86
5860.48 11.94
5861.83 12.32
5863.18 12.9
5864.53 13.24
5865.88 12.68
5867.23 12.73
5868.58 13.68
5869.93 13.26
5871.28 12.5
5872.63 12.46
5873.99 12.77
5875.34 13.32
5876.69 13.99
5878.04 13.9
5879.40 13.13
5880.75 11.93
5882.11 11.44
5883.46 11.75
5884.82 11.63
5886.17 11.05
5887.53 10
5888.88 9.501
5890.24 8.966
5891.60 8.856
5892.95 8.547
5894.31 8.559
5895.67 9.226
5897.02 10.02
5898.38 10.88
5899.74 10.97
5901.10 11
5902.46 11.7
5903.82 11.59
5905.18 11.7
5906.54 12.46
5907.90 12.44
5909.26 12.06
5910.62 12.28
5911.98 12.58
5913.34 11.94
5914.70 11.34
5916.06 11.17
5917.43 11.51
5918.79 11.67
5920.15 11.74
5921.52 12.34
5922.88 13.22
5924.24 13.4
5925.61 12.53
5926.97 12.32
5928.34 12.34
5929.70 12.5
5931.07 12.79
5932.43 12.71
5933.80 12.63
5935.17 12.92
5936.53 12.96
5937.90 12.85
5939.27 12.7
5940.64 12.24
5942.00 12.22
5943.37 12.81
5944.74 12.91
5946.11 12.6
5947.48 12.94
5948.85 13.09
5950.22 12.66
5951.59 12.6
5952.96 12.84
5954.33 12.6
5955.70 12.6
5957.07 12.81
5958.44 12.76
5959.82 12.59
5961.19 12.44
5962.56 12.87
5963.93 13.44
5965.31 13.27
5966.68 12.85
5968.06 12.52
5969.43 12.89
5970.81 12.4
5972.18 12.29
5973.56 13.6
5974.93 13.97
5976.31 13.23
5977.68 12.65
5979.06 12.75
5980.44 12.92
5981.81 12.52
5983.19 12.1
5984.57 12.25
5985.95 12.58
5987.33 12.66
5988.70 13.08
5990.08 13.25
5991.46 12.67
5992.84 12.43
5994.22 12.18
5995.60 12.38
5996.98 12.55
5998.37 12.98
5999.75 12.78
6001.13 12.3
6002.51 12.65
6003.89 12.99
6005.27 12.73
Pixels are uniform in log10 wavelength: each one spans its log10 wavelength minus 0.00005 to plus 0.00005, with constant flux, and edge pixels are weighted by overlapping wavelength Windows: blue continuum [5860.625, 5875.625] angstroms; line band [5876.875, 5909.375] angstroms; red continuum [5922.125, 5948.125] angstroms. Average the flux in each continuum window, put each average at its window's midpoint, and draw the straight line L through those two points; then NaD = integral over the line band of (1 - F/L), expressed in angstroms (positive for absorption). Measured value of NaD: 4.6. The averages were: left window 12.9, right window 12.7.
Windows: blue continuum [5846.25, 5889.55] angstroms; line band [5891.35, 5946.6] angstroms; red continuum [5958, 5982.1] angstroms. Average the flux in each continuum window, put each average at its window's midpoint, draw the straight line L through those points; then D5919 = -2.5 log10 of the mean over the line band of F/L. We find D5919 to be 0.07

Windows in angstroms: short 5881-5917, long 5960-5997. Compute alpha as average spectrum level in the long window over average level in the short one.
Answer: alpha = 1.17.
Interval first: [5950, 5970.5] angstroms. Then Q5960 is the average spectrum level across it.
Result 12.8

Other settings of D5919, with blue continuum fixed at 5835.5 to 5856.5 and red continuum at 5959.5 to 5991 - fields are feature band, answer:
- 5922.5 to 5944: 0.01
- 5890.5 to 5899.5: 0.33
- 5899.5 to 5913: 0.08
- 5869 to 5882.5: -0.01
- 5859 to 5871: 0.00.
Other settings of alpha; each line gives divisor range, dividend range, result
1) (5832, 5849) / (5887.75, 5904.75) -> 0.79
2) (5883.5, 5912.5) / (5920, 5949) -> 1.18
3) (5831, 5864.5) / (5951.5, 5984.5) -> 1.02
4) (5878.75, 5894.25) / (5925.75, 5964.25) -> 1.21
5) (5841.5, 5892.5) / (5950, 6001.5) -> 1.04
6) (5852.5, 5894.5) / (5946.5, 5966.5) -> 1.08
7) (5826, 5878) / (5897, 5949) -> 0.96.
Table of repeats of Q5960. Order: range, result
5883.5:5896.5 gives 9.71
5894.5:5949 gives 12.1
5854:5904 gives 11.6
